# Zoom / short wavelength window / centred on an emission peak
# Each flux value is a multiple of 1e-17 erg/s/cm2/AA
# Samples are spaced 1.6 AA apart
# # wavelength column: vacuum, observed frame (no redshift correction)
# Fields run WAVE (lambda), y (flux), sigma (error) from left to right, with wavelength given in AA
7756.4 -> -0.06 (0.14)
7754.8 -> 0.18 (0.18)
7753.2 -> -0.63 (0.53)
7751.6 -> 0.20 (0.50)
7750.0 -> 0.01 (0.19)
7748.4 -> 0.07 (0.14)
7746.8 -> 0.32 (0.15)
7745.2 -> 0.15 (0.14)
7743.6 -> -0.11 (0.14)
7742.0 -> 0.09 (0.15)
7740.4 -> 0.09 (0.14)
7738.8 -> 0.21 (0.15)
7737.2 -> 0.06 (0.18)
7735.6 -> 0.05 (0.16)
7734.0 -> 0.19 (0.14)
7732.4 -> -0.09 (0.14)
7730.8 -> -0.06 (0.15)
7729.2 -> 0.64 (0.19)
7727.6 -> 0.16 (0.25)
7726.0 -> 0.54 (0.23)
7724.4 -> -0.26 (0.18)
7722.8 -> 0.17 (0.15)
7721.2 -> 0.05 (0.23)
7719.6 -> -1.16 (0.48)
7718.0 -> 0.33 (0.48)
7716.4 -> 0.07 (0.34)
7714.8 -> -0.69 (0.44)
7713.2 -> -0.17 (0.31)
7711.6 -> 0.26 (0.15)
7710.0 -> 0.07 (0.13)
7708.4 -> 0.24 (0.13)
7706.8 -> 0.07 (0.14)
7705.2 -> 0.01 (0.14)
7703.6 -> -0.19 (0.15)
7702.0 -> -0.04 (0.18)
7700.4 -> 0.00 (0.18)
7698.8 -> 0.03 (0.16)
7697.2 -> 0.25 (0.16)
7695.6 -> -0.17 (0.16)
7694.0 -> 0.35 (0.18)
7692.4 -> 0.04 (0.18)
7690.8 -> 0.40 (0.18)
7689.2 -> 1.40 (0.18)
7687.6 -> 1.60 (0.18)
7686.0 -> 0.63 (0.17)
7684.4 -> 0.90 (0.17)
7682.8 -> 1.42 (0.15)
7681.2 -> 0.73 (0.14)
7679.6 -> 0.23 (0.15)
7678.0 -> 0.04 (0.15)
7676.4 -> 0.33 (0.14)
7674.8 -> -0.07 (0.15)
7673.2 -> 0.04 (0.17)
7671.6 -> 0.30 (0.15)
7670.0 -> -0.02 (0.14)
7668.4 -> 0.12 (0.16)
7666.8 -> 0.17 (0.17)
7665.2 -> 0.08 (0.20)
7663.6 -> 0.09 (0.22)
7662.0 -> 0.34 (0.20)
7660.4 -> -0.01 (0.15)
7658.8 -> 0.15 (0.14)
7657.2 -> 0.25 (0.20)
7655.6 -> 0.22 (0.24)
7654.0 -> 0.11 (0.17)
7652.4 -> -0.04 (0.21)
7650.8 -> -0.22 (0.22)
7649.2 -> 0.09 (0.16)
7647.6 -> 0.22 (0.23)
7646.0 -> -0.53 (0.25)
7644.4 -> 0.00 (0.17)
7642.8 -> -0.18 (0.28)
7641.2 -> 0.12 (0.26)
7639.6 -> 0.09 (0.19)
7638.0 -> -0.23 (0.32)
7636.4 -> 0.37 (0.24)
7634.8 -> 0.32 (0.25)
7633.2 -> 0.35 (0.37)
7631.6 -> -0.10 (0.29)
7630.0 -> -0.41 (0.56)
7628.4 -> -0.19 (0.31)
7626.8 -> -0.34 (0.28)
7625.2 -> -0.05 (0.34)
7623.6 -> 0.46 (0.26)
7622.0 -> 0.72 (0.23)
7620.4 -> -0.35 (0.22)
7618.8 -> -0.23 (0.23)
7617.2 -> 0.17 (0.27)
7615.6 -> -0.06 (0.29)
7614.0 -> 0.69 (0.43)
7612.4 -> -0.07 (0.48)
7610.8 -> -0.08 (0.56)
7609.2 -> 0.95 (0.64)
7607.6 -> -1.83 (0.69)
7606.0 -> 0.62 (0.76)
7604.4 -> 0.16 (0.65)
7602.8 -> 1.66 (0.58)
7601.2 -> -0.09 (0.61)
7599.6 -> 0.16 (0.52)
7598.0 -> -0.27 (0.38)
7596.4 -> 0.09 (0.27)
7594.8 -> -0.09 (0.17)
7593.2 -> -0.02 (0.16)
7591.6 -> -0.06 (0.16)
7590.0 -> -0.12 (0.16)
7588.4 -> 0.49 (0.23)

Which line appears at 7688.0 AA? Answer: [O II] 3727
